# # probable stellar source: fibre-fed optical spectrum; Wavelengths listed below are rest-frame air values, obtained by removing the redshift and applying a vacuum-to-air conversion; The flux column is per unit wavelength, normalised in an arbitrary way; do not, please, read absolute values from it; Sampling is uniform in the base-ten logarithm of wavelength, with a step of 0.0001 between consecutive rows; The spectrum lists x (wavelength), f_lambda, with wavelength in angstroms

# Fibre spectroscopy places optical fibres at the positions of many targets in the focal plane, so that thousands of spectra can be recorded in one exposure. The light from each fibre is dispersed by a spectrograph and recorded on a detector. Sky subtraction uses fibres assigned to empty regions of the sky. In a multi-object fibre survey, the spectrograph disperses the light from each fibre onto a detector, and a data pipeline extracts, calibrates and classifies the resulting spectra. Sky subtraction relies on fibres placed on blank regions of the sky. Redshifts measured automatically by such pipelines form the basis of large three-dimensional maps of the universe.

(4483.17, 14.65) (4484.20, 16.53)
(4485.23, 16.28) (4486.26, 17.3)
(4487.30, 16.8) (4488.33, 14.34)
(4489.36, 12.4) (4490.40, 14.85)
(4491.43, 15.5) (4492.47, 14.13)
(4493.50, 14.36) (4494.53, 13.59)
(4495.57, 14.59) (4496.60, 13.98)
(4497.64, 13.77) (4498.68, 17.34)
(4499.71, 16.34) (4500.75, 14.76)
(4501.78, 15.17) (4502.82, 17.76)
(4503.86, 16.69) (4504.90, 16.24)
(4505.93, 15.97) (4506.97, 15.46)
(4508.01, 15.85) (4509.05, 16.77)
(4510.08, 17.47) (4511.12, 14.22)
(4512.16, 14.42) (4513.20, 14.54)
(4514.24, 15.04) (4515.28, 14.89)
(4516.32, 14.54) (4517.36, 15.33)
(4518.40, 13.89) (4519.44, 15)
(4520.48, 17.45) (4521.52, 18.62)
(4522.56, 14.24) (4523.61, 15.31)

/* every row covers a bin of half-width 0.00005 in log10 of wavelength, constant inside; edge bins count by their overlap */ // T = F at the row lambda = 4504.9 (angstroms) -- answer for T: 16.24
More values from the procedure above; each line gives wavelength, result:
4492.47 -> 14.13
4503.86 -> 16.69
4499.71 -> 16.34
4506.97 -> 15.46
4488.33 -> 14.34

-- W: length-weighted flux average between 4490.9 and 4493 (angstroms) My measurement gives 14.8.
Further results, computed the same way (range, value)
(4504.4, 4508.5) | 15.9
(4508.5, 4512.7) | 15.7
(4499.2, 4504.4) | 16.1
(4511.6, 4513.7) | 14.5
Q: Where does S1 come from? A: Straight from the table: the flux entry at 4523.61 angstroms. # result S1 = 15.31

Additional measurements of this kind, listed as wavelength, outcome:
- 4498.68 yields 17.34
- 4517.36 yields 15.33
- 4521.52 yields 18.62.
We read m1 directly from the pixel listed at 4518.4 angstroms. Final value 13.89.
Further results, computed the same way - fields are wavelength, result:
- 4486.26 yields 17.3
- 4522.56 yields 14.24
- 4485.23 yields 16.28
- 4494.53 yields 13.59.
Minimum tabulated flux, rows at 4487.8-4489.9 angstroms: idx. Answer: 12.4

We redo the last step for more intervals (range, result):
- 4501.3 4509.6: 15.17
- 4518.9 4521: 15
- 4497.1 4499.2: 13.77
